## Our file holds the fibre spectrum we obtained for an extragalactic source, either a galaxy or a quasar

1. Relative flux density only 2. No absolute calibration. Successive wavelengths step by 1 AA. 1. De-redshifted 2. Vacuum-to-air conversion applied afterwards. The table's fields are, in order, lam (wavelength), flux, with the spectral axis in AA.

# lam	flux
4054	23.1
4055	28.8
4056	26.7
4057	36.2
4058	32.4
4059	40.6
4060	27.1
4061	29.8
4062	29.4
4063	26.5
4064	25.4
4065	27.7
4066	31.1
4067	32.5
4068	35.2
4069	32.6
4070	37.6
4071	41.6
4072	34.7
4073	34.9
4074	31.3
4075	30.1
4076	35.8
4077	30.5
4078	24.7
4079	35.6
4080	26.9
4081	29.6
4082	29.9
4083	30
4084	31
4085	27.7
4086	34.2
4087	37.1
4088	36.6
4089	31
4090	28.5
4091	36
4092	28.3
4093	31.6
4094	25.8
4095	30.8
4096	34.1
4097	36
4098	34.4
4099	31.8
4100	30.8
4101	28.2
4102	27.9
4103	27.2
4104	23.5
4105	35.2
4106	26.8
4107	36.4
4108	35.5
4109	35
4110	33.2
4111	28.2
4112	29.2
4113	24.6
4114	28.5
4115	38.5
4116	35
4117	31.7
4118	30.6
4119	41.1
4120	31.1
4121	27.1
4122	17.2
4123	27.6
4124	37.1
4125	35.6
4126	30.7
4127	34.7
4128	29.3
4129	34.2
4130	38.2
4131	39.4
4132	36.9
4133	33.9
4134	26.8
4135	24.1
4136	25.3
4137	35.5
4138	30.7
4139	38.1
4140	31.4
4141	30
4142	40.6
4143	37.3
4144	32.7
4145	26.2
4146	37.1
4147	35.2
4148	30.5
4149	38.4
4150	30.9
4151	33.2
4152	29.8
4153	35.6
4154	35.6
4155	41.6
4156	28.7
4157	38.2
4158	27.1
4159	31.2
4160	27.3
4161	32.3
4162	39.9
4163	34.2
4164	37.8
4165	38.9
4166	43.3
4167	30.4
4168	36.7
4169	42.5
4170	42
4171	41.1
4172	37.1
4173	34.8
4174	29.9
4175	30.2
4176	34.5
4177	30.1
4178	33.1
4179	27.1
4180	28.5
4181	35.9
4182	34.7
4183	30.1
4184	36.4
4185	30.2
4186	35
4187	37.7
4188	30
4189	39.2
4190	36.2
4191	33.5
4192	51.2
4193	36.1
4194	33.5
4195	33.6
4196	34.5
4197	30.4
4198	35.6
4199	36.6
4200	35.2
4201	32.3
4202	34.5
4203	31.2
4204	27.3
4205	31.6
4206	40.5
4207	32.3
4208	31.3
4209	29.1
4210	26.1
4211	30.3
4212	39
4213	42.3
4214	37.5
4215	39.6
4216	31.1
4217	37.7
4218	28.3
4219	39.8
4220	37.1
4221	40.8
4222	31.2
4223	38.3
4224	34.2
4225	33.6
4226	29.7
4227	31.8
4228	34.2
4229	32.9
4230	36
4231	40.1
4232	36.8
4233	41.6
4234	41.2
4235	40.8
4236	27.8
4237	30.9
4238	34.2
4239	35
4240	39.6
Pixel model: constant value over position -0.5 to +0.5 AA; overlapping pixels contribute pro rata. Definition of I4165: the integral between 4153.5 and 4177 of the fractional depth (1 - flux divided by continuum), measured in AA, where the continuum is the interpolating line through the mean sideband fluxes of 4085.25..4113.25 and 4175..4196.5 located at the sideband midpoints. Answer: -1.2 AA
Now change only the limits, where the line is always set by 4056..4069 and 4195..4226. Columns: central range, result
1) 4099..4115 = 0.8 AA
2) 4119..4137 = 0.5 AA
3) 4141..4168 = -1.1 AA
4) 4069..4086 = -0.4 AA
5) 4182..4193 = -0.7 AA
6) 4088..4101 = 0.0 AA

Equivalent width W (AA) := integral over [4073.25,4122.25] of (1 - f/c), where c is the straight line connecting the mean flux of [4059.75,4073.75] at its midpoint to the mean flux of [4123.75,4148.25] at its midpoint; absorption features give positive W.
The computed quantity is 2.07 AA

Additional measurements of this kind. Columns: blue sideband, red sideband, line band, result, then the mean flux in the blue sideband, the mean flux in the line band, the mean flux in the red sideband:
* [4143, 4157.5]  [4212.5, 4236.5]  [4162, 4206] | 0.0 AA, 34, 34.9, 36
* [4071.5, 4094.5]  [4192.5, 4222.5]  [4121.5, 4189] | -1.2 AA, 31.4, 33.6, 34.2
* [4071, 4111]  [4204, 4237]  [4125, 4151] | -0.3 AA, 31.6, 33.2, 35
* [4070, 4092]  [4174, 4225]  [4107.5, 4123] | 0.9 AA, 32.3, 31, 34.2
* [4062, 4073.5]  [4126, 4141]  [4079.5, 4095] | 0.8 AA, 32.6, 30.9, 32.6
